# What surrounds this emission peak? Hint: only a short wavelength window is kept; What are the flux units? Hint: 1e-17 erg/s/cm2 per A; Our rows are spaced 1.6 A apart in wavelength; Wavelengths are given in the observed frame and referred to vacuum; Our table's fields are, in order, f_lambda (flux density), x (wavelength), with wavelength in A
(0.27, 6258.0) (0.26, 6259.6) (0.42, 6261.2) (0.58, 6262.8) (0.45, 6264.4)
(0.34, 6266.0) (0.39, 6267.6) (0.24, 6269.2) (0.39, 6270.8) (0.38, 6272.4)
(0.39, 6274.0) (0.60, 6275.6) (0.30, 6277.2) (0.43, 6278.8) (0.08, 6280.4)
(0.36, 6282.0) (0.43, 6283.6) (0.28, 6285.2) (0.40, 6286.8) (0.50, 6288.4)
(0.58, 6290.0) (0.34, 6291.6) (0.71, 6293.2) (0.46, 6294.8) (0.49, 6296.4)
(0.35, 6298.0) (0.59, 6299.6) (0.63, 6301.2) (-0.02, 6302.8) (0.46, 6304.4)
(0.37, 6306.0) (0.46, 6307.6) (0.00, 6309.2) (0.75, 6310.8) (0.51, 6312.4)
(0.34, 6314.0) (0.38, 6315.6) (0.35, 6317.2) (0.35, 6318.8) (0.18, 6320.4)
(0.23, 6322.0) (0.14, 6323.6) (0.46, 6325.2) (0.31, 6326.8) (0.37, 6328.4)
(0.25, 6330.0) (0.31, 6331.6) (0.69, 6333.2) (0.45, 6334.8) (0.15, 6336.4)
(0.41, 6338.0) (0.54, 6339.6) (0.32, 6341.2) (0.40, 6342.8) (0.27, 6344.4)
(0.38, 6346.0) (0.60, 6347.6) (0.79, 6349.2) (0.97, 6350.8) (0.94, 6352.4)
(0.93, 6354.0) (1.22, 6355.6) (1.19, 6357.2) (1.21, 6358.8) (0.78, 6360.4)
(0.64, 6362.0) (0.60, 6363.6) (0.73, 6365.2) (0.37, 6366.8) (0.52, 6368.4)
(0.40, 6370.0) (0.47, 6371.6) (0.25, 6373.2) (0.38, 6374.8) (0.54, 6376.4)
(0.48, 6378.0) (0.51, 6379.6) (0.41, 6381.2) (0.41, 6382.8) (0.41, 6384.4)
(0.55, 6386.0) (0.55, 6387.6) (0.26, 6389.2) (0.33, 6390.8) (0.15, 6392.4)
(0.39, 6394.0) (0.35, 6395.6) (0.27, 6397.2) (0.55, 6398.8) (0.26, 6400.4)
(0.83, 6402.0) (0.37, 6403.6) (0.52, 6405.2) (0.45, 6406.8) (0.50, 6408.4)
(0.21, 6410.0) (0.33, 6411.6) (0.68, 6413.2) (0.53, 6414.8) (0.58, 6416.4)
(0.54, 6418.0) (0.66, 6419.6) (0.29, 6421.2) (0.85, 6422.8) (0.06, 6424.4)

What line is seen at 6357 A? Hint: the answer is [O II]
